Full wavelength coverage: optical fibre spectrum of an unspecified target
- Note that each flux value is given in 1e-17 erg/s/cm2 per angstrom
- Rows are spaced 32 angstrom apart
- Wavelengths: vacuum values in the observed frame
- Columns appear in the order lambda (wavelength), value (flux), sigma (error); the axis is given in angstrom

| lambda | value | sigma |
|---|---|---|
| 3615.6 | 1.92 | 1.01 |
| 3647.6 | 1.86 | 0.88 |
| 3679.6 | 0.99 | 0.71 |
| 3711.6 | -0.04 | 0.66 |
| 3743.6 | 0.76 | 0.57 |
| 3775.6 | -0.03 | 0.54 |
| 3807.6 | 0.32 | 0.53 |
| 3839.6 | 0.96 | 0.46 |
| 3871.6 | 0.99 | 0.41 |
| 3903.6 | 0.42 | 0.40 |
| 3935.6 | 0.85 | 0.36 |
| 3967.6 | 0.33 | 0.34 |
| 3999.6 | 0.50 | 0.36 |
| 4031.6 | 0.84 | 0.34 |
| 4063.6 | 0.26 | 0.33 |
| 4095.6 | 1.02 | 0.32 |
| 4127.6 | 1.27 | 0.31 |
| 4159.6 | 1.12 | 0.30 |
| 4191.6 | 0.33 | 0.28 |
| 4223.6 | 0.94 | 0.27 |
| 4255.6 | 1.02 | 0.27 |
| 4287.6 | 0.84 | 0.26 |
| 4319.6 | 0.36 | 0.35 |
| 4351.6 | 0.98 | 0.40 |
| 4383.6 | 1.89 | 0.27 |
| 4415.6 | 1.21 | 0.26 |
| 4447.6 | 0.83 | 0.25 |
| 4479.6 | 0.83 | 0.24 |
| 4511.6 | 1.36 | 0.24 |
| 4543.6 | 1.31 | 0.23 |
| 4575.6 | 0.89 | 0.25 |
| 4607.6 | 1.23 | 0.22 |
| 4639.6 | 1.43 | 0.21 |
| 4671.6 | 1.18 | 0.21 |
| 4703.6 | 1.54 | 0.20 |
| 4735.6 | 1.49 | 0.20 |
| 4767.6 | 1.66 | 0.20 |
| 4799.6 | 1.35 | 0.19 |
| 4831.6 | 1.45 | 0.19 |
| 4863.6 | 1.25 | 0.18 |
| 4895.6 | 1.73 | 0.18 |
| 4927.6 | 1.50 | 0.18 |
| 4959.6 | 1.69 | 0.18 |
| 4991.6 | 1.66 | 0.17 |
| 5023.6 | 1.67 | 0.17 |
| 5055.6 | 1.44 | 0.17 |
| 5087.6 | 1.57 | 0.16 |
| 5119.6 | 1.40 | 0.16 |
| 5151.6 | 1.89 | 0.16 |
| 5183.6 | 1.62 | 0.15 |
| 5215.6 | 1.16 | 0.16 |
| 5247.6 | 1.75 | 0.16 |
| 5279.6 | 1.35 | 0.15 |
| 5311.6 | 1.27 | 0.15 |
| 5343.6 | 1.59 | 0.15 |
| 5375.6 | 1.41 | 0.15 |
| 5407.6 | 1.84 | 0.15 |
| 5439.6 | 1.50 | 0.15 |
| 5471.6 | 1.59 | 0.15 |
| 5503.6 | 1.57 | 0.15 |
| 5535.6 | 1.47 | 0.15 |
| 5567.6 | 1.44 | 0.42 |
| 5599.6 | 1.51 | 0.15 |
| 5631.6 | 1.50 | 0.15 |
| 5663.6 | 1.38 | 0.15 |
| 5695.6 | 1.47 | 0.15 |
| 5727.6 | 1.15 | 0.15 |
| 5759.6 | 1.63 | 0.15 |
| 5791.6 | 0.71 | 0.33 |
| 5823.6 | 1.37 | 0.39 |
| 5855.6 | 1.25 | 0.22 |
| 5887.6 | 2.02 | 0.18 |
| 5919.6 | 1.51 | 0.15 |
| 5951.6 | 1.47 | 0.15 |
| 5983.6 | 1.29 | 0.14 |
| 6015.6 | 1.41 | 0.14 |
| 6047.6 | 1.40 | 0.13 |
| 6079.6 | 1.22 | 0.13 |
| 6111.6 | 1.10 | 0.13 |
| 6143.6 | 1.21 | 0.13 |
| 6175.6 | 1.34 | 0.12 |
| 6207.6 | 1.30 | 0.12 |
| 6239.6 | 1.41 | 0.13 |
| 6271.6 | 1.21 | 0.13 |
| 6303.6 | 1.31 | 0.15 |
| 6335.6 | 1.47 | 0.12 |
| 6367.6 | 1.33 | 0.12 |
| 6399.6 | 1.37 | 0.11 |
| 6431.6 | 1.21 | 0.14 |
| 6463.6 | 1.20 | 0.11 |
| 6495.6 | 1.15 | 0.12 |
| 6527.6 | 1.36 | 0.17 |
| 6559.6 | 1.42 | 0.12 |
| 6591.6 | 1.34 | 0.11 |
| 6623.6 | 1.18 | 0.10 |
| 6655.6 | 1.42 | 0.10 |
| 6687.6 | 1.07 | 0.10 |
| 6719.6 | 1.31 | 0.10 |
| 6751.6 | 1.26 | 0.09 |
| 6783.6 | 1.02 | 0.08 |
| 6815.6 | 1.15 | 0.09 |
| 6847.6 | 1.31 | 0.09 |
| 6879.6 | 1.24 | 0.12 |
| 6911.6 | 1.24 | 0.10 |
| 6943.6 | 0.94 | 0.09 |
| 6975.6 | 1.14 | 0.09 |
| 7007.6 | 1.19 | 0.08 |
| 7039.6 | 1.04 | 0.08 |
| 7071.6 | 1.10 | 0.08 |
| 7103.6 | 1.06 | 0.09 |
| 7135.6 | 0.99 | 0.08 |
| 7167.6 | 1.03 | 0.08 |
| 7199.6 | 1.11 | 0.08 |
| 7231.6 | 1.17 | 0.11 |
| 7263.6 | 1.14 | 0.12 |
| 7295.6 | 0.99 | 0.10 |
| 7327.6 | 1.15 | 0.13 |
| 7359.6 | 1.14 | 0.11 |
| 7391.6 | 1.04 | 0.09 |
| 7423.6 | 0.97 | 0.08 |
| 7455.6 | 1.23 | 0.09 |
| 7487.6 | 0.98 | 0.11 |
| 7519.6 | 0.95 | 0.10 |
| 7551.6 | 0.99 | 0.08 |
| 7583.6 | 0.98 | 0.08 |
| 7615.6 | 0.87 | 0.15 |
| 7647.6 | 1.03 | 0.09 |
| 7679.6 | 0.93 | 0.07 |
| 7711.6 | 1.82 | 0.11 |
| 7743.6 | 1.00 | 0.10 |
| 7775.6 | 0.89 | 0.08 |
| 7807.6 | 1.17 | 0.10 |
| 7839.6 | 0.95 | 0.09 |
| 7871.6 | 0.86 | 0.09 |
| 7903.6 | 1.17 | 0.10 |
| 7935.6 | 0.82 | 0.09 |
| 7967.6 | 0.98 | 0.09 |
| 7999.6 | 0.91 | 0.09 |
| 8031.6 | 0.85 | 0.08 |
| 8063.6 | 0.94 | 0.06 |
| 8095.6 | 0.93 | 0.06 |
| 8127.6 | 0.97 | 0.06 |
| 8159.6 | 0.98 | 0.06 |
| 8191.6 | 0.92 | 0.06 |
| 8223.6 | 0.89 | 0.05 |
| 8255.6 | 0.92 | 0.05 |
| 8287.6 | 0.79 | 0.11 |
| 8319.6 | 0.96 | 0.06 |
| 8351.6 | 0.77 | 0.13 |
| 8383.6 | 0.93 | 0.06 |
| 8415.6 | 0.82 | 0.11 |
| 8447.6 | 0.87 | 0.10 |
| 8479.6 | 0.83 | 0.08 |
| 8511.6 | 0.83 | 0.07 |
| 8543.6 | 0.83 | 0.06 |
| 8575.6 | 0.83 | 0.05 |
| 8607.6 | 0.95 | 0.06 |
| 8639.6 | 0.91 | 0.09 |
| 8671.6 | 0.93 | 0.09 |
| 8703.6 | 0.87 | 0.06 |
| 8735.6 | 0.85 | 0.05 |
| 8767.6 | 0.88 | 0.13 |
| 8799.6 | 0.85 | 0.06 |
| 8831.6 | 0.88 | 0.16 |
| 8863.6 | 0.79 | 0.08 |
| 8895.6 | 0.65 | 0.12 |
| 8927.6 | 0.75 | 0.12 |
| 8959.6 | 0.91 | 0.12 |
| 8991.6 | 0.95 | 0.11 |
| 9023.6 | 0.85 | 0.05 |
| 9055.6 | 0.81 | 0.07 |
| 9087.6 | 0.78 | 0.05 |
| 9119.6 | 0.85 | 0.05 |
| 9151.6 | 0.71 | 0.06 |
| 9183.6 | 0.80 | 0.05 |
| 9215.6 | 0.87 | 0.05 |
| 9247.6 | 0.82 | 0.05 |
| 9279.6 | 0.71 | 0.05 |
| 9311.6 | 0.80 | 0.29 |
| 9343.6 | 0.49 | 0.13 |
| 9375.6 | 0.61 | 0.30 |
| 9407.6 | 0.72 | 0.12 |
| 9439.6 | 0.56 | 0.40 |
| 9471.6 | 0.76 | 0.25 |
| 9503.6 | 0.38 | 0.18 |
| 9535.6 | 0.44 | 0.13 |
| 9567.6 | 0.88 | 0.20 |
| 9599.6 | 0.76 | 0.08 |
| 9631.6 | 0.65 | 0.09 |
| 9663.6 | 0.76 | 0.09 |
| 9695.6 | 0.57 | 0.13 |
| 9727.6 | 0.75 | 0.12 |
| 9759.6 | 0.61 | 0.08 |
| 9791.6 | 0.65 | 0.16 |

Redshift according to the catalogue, 0.17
